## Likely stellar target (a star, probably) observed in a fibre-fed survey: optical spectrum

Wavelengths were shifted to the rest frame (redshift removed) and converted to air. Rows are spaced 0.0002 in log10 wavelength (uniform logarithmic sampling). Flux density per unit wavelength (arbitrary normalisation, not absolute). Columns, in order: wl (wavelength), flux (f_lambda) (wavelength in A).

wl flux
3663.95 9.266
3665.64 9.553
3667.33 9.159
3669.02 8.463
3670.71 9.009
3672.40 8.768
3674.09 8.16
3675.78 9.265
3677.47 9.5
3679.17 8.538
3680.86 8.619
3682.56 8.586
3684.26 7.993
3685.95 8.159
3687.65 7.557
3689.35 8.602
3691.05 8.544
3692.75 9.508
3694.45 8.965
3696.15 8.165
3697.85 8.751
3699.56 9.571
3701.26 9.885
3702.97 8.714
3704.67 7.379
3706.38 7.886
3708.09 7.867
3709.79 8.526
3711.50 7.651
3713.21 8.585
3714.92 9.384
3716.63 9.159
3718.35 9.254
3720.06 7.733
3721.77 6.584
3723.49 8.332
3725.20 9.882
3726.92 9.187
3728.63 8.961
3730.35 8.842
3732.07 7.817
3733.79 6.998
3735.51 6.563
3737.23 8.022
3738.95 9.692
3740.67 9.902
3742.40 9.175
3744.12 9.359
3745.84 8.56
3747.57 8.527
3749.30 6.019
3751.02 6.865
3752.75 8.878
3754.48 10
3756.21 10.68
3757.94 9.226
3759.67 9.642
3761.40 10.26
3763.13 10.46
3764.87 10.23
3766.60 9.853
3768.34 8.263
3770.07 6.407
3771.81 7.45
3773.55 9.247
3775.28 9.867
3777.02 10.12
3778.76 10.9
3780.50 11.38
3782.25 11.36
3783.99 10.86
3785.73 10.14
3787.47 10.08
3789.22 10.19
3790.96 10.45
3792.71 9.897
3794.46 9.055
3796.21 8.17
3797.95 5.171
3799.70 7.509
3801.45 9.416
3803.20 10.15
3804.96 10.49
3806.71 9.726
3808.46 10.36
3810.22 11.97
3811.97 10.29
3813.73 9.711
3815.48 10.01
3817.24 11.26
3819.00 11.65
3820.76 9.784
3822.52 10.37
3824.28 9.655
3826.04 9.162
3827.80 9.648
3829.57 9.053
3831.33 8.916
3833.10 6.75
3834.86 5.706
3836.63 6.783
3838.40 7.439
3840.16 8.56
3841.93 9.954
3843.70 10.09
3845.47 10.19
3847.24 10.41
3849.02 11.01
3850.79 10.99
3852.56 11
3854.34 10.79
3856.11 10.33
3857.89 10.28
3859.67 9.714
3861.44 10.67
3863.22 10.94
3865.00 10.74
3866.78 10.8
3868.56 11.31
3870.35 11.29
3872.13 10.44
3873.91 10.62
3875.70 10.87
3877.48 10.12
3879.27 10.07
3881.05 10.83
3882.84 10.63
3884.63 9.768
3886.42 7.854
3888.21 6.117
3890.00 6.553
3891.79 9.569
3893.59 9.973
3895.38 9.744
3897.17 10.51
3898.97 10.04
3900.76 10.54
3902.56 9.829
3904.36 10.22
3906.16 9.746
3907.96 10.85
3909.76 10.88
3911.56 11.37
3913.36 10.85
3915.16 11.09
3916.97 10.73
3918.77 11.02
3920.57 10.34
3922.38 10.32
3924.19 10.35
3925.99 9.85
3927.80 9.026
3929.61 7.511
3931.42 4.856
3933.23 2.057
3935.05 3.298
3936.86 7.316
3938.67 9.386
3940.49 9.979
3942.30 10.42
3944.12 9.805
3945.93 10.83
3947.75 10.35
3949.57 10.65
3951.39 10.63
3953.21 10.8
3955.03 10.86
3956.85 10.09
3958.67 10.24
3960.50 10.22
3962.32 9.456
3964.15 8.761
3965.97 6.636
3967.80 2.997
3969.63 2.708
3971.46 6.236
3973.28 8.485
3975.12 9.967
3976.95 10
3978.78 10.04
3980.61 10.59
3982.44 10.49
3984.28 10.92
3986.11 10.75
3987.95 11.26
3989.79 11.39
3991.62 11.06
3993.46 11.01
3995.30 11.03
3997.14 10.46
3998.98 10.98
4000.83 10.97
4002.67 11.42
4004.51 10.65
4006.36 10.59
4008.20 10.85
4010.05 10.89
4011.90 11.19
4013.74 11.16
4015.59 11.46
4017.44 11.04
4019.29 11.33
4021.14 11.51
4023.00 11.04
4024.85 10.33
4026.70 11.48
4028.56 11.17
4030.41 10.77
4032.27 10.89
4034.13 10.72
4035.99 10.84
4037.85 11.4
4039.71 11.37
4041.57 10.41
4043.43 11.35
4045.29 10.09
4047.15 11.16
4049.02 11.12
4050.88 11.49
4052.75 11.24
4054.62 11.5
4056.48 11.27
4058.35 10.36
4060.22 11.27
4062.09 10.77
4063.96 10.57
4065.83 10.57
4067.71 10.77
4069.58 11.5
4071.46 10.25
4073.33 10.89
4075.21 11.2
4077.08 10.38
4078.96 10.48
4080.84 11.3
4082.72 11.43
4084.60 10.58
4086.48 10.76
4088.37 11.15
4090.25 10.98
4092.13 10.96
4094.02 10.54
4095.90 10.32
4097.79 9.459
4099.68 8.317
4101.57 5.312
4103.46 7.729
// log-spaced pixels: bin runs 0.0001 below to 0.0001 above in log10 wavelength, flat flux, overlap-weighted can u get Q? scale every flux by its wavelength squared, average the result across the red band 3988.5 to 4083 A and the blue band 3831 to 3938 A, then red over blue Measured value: 1.25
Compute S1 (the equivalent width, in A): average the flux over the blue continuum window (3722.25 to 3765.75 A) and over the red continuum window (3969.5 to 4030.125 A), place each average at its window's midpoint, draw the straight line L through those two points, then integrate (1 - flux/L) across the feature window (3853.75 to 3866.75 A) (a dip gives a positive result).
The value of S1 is -1.19 A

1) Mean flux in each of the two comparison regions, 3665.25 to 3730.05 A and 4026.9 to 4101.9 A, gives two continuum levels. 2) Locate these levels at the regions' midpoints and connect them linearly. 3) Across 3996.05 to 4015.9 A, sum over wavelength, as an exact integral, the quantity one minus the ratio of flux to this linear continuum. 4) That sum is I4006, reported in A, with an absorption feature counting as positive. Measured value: -1.1 A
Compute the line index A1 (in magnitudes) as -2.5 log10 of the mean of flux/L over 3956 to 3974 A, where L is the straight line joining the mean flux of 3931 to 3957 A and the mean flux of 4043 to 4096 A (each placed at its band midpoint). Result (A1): 0.20 mag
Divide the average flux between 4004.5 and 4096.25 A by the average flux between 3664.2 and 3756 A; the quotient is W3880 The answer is 1.28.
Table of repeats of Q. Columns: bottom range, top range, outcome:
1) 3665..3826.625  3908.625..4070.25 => 1.26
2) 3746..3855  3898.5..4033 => 1.13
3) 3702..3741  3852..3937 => 1.26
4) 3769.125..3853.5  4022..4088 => 1.30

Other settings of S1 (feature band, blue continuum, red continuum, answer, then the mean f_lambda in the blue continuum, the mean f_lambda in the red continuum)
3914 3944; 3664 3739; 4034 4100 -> 3.9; 8.55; 10.8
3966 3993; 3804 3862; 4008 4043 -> 4.4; 9.77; 11.1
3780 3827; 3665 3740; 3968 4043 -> -3.8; 8.55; 10.5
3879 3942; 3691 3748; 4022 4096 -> 4.2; 8.59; 10.9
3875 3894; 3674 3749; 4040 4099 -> 0.8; 8.55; 10.8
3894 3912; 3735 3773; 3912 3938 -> -3.7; 8.84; 8.53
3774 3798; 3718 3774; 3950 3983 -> -3.5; 8.69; 8.85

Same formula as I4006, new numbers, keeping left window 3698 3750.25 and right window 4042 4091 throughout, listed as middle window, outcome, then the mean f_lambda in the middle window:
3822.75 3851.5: 0.8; 9.04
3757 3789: -3.5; 9.78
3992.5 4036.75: -1.8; 11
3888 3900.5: 0.7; 9.17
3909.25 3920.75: -1.3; 10.9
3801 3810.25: -1.2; 10.2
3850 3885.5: -4.1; 10.6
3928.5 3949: 4.4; 7.86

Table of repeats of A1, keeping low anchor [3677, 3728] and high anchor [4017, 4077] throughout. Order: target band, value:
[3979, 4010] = -0.03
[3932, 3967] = 0.15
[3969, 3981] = 0.25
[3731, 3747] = 0.05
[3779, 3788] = -0.18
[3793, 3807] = 0.06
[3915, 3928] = -0.03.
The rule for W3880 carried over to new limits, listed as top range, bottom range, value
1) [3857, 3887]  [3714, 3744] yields 1.22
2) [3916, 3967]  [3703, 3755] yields 1.09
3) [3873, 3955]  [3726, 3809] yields 1.04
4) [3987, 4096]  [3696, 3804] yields 1.23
